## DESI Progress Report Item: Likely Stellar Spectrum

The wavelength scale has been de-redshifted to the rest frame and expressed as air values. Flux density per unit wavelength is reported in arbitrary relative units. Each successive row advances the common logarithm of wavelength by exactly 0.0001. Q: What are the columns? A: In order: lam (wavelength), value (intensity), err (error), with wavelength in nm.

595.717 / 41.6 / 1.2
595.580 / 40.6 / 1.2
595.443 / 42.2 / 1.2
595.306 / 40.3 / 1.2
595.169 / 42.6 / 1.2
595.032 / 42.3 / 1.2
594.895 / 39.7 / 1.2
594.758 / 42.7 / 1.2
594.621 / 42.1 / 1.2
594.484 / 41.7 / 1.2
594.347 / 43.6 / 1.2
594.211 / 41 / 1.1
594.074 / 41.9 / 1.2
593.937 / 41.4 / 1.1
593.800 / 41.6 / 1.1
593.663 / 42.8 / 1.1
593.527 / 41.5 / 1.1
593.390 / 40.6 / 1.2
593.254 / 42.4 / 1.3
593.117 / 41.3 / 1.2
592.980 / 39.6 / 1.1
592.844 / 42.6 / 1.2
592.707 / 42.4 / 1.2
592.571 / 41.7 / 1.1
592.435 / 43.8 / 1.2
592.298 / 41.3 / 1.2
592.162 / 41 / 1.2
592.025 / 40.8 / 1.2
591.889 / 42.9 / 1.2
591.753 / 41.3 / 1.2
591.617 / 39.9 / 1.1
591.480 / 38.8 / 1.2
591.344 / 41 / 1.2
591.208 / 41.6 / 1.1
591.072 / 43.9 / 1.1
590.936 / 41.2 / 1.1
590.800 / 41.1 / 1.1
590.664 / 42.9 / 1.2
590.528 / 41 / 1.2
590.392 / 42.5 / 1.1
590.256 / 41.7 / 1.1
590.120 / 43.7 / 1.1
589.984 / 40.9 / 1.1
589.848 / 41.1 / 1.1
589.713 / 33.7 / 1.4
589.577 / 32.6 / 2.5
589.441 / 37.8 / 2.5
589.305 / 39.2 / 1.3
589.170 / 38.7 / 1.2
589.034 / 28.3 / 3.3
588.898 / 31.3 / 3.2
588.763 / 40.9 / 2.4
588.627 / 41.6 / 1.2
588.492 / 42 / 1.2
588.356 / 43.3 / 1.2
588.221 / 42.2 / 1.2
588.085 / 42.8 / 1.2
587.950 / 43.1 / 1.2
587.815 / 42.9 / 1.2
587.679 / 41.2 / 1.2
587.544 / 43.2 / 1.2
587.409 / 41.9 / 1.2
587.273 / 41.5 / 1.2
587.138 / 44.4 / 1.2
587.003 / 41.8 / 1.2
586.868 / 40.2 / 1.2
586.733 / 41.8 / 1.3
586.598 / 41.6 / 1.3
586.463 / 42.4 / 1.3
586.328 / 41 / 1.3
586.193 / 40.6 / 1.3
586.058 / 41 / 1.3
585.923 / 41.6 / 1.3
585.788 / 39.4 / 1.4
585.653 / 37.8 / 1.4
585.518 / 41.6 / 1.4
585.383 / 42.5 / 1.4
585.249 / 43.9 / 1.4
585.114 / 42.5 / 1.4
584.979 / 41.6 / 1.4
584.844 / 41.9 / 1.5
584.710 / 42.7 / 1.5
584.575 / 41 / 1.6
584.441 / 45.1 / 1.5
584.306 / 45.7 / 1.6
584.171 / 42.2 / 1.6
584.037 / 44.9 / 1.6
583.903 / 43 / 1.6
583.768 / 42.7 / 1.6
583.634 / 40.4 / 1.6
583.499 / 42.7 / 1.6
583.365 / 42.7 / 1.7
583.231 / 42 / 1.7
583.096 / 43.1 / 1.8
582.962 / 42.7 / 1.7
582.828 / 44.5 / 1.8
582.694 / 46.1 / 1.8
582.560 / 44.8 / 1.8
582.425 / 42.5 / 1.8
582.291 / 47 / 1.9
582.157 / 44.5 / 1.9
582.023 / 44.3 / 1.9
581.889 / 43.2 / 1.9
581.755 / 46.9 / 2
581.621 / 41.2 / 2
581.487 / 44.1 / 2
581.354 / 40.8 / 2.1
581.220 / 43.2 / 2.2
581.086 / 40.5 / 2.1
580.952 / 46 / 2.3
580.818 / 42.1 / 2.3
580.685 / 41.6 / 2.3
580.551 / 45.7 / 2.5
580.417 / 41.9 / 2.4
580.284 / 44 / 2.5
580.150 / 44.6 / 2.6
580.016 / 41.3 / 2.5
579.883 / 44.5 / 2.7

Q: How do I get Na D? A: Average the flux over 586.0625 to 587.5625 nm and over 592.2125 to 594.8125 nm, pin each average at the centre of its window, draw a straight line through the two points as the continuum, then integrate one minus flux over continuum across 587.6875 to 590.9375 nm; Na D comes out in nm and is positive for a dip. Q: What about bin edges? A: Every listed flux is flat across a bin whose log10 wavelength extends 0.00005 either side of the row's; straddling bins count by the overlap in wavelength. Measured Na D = 0.153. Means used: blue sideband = 41.8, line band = 39.8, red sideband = 41.9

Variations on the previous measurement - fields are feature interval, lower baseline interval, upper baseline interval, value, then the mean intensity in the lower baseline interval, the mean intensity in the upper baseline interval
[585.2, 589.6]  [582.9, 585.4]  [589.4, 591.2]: 0.11 nm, 42.8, 40.4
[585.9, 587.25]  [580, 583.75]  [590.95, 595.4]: 0.03 nm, 43.4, 41.6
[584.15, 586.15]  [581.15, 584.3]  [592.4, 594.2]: 0.05 nm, 43.5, 41.8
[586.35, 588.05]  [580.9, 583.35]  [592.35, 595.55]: 0.03 nm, 43.7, 41.8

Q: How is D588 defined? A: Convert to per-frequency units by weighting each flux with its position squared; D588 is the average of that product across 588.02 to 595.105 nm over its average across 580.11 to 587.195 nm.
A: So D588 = 1.0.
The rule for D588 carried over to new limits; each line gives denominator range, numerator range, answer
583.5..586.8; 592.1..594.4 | 1.02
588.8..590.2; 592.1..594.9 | 1.15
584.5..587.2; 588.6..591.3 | 0.96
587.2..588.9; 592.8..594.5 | 1.02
